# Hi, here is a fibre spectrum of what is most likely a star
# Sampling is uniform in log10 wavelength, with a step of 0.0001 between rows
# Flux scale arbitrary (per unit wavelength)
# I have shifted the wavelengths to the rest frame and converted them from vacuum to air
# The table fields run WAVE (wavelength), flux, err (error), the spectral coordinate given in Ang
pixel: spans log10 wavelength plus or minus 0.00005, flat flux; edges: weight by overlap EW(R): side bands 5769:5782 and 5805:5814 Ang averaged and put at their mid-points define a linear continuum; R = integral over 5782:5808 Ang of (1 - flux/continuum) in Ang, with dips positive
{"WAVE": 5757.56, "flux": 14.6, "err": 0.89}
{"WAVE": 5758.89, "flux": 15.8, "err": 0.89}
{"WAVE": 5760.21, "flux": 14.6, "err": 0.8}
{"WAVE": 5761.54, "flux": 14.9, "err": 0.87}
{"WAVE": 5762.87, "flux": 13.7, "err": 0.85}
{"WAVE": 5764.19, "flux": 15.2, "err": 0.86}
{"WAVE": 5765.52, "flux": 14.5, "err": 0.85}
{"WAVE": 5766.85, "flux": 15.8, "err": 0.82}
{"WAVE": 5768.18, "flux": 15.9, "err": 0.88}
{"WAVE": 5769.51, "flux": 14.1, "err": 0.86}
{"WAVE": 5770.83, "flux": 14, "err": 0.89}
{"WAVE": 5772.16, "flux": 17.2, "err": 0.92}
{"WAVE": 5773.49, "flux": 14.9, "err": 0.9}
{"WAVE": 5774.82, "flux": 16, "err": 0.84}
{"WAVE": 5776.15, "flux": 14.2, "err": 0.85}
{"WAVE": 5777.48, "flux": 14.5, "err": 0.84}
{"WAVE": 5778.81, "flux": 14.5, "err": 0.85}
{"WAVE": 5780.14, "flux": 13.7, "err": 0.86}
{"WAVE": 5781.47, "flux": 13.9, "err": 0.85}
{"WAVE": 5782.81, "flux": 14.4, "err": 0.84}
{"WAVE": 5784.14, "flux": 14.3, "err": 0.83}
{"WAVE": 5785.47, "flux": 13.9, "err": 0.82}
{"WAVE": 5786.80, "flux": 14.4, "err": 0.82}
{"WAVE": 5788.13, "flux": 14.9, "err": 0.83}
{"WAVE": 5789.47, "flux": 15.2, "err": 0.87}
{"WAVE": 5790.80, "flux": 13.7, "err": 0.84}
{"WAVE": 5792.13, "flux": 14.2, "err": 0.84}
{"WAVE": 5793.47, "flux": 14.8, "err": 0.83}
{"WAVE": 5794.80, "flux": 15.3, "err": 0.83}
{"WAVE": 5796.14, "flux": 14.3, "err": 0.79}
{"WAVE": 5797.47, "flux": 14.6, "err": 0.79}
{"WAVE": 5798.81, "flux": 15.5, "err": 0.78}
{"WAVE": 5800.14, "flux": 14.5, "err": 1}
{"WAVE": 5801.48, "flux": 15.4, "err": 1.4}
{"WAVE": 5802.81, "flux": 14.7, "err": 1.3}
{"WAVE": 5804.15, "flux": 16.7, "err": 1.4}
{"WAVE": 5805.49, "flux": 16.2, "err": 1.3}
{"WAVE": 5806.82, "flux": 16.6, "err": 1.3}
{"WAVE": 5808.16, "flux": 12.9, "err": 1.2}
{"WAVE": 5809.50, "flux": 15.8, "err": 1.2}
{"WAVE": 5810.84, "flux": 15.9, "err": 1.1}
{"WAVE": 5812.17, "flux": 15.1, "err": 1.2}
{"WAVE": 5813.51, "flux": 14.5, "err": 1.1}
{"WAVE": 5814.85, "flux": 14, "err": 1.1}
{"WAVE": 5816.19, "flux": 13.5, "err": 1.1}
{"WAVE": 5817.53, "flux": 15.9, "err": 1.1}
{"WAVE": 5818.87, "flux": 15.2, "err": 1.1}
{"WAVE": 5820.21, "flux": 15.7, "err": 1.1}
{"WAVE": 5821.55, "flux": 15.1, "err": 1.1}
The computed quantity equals 0.3 Ang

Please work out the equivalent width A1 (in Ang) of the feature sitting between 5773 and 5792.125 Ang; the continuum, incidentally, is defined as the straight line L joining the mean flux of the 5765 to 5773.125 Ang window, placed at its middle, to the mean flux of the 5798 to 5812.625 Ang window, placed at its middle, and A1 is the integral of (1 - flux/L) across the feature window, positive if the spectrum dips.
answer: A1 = 1.1 Ang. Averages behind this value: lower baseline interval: 15.3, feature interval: 14.5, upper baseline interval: 15.4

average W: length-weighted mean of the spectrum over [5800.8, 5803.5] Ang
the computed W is 15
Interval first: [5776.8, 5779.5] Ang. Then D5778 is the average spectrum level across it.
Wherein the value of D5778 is 14.5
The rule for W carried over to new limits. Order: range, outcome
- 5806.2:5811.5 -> 15.3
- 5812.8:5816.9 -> 14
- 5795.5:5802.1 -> 14.9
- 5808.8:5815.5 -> 15.1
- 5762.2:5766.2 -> 14.5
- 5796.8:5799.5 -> 15.1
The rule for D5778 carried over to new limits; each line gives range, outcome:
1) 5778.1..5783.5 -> 14.1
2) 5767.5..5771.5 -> 14.7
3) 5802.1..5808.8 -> 15.4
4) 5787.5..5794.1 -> 14.5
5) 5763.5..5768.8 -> 15.3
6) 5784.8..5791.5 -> 14.4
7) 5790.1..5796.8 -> 14.5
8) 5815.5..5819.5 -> 14.9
